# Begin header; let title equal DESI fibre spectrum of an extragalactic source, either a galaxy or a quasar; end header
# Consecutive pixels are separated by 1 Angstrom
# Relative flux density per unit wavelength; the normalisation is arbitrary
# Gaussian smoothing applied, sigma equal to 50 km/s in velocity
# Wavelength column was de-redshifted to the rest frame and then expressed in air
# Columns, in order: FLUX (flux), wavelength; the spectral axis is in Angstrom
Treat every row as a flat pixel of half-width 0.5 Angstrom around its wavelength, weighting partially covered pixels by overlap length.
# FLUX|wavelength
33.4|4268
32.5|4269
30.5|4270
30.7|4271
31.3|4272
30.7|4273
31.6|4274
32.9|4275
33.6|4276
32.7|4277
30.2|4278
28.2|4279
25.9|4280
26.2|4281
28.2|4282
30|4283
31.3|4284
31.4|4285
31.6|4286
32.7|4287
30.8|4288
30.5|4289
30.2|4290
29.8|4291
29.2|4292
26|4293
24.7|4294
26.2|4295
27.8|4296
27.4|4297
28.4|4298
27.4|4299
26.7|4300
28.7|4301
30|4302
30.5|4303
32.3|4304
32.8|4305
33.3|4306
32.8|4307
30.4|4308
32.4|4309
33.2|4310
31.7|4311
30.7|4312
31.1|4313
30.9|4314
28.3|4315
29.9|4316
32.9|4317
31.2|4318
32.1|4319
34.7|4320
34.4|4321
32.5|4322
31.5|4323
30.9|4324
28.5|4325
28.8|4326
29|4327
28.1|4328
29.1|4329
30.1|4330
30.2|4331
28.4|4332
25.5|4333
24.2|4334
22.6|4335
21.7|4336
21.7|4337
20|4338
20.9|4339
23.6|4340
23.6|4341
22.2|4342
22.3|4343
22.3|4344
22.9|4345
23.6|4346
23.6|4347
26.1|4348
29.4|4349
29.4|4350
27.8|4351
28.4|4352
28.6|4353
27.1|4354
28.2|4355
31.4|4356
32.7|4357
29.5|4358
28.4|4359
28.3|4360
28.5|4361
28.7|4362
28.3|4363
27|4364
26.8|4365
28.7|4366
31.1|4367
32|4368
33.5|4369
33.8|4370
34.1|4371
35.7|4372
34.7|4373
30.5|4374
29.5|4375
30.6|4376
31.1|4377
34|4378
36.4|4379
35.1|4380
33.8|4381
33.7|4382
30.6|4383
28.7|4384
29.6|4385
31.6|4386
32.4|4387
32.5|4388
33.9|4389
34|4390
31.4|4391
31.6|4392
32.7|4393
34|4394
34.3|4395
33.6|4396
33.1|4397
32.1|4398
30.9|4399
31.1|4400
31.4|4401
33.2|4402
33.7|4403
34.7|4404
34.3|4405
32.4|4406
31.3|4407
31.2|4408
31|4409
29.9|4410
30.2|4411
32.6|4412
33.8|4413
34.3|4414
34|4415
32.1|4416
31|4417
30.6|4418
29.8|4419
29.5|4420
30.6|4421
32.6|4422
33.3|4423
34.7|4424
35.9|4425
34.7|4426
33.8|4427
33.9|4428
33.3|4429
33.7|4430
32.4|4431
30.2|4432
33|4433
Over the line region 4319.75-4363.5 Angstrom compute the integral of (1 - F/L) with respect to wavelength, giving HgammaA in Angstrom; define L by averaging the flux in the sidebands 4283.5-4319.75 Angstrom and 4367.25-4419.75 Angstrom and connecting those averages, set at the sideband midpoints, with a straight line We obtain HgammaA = 5.6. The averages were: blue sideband 30.2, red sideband 32.4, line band 27.2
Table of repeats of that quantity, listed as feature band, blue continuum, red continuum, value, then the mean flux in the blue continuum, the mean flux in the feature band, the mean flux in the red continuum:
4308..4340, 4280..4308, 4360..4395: 1.5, 29.5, 28.9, 31.8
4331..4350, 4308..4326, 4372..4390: 4.7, 31.5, 23.9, 32.4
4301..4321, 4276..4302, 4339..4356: -2.8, 29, 31.6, 25.6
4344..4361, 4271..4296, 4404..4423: 1.8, 29.8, 27.7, 31.9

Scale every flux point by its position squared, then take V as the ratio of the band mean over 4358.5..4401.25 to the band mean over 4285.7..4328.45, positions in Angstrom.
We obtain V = 1.08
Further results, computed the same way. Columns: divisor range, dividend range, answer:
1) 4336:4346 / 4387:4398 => 1.52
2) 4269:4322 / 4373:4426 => 1.12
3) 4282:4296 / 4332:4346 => 0.79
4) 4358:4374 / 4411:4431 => 1.10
